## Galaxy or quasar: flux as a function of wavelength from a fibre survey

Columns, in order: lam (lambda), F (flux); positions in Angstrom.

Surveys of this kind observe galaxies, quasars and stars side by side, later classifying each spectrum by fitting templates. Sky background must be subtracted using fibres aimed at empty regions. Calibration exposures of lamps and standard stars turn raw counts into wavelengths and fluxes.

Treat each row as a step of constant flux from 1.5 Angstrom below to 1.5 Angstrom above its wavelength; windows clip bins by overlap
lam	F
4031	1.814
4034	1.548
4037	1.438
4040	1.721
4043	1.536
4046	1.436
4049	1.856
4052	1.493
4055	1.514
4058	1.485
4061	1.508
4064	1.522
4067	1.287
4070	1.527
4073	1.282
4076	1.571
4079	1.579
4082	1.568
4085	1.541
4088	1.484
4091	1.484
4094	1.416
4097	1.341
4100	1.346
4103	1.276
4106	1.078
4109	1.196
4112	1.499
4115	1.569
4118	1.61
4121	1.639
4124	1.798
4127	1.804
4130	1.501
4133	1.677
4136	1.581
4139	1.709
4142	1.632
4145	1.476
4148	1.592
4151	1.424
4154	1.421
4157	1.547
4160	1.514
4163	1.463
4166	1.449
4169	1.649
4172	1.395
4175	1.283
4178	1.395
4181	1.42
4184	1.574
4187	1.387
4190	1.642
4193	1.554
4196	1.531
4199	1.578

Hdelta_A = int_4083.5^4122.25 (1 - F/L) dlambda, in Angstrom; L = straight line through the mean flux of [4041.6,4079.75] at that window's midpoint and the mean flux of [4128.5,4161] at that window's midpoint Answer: 2.8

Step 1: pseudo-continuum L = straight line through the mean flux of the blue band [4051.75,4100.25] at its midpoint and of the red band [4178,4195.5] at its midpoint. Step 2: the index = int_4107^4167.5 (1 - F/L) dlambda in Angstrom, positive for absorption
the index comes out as -2.5 Angstrom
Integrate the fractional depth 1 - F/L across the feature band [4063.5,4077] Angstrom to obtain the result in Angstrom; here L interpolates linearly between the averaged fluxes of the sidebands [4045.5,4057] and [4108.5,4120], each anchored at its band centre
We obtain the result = 1.1 Angstrom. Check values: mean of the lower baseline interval 1.58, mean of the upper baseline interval 1.5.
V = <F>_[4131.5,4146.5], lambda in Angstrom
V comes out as 1.61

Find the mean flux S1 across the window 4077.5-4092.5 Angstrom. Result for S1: 1.53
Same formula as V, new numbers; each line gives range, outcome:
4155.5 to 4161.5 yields 1.53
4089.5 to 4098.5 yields 1.41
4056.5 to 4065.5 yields 1.5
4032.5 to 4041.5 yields 1.57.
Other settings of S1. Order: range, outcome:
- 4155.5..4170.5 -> 1.52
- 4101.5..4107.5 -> 1.18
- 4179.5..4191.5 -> 1.51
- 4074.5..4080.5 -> 1.57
